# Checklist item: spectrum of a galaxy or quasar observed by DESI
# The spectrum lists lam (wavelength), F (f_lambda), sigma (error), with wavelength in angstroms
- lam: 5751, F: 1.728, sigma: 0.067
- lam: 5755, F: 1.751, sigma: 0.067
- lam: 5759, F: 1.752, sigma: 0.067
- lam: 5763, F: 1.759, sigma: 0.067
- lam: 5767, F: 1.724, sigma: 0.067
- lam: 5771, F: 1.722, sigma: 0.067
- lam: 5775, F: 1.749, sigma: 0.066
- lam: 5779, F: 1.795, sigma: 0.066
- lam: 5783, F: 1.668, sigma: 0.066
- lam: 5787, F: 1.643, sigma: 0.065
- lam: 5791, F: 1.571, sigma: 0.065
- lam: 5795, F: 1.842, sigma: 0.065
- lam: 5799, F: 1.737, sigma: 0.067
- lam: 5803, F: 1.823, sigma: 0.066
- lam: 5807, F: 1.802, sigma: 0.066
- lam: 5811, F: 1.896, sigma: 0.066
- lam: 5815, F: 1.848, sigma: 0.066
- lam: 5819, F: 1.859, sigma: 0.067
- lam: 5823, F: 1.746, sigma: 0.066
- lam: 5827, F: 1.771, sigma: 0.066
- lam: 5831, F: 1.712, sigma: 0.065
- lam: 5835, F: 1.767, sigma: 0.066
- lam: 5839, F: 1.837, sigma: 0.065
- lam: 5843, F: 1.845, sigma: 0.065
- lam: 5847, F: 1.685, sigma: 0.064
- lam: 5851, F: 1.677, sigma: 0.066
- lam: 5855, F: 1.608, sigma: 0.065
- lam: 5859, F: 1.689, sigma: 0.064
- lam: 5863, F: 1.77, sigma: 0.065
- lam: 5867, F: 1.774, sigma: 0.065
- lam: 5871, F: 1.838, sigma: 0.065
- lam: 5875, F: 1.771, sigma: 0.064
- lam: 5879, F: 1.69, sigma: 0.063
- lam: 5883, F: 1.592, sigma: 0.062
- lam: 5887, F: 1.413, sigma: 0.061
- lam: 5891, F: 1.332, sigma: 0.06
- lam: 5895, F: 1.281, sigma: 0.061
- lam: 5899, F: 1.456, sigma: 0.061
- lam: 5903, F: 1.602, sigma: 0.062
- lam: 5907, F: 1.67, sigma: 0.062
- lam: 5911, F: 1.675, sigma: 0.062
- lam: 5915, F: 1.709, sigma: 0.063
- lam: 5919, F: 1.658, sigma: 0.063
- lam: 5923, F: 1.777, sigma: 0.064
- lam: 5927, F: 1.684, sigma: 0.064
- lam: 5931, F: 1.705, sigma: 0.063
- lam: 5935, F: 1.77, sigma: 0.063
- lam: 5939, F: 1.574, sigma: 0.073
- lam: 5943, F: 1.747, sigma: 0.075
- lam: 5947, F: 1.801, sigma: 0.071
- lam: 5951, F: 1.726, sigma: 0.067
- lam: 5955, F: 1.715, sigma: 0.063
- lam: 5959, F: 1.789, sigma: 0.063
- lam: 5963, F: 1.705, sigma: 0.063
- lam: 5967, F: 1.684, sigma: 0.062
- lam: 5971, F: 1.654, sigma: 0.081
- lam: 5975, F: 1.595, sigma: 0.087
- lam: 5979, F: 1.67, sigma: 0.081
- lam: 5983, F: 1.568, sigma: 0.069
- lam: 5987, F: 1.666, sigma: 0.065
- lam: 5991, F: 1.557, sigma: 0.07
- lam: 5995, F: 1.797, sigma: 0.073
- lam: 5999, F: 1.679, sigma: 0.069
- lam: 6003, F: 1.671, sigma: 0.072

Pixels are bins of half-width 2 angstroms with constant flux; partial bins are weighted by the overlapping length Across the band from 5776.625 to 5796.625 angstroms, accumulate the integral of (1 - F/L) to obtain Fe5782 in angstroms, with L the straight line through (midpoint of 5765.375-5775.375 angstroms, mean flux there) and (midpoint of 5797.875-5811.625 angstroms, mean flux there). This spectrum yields 0.7 angstroms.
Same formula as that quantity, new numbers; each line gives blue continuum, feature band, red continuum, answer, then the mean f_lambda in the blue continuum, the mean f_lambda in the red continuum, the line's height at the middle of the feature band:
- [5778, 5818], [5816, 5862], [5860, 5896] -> -1.6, 1.76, 1.62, 1.69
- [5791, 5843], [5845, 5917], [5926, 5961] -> 5.6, 1.8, 1.72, 1.76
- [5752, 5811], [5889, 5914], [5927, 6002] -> 2.9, 1.74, 1.69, 1.71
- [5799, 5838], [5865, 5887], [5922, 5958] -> 0.7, 1.8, 1.72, 1.76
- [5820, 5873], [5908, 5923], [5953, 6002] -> 0.1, 1.75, 1.67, 1.71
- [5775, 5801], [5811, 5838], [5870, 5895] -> -2.2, 1.71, 1.57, 1.66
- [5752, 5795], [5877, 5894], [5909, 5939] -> 2.1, 1.72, 1.7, 1.71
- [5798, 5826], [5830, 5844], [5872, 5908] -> -0.5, 1.82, 1.54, 1.73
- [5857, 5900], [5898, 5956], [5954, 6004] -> -1.8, 1.6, 1.67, 1.64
